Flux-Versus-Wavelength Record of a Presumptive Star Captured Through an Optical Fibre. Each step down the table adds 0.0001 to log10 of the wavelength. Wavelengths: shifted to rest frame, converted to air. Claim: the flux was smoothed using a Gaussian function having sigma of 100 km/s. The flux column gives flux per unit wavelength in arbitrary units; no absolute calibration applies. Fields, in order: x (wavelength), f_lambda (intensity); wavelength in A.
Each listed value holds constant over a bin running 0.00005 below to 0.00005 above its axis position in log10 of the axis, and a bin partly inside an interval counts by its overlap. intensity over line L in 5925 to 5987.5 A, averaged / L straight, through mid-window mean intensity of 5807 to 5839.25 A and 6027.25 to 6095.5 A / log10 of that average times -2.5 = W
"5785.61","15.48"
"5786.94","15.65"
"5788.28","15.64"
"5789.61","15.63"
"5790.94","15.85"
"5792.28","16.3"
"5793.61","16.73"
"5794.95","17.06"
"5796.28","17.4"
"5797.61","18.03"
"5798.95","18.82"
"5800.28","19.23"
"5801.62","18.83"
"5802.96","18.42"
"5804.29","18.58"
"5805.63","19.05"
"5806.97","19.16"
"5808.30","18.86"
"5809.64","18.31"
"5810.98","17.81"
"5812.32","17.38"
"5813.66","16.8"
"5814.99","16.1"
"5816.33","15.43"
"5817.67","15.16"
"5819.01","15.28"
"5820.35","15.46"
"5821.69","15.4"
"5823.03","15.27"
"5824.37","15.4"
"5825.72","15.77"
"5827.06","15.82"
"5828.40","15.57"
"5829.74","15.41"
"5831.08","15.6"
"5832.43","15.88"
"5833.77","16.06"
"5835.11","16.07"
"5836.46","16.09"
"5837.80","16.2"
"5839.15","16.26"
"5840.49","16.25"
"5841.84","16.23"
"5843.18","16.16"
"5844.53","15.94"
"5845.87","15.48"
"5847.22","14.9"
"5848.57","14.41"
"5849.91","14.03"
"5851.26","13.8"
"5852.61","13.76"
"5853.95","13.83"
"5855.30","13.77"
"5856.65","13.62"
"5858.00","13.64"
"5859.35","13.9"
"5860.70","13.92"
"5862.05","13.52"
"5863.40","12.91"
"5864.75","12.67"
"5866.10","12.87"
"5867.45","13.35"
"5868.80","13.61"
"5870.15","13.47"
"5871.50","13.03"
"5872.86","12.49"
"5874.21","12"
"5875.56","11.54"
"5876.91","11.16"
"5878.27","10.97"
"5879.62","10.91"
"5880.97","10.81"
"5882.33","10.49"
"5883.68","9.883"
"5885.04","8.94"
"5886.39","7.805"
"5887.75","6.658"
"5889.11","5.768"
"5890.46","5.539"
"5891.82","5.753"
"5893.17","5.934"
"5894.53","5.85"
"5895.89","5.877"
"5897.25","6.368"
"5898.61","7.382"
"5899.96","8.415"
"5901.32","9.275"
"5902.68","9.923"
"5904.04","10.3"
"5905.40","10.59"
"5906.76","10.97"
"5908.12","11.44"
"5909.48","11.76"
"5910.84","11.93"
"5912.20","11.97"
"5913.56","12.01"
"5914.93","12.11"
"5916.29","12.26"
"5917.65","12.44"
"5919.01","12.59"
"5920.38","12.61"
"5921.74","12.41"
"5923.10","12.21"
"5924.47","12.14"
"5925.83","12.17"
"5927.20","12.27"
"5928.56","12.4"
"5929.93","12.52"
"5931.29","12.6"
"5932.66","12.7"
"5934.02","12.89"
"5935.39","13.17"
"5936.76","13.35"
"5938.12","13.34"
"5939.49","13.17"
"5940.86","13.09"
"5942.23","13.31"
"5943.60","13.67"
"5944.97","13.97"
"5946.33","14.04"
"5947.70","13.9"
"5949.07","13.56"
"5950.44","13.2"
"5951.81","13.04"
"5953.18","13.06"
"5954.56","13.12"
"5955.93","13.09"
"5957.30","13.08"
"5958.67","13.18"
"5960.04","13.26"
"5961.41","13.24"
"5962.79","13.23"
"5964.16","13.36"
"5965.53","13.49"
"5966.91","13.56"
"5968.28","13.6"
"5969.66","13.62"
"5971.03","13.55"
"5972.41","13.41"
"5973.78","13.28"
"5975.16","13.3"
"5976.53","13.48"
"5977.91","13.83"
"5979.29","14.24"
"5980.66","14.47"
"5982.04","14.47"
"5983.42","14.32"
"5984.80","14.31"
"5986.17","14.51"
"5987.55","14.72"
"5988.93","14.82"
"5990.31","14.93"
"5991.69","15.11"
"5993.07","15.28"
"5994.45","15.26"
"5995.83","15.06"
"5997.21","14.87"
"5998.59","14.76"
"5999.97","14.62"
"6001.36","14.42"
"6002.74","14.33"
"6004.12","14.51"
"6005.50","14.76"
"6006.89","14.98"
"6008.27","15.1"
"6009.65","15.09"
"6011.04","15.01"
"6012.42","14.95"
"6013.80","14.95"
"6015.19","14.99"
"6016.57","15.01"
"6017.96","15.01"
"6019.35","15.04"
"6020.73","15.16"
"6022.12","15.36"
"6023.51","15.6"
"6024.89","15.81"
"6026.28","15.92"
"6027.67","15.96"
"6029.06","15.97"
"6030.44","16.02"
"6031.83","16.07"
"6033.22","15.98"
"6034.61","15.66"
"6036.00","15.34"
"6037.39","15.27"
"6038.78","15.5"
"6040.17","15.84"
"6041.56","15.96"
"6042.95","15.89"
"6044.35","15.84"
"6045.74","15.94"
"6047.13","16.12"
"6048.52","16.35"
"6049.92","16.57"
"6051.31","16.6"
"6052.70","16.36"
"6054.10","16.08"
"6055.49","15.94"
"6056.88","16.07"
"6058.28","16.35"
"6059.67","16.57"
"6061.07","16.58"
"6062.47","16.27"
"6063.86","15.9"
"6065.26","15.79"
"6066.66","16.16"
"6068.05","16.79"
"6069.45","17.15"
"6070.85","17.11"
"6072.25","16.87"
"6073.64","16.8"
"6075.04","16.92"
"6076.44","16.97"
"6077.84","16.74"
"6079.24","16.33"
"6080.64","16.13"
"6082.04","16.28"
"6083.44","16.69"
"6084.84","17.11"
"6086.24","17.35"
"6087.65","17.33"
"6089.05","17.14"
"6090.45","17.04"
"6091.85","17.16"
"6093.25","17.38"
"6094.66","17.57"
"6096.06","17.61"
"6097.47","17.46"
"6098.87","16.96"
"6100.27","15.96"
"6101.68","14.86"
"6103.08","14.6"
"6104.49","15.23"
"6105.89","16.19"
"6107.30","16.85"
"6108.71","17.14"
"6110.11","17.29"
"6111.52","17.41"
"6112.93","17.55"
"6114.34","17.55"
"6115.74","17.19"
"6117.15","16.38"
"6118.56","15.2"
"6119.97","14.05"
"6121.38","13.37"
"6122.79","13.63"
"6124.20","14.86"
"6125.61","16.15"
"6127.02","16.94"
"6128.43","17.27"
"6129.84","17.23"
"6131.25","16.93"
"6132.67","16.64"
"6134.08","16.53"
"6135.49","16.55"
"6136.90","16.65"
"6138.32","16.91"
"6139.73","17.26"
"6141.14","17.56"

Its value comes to 0.21 mag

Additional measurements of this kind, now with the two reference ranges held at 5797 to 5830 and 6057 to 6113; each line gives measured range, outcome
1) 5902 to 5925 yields 0.40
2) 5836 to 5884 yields 0.24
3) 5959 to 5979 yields 0.24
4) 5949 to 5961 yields 0.27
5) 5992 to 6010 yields 0.13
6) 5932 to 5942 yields 0.27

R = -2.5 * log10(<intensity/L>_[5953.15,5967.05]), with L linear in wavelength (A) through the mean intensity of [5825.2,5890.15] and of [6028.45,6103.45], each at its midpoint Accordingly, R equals 0.125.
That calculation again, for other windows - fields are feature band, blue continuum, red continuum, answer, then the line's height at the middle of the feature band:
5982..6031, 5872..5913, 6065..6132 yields -0.13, 13.3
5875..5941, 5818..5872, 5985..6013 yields 0.37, 14.8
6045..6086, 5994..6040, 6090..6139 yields -0.04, 15.8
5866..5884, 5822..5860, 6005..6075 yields 0.27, 15.3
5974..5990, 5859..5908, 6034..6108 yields -0.06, 13.4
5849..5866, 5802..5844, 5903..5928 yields 0.09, 14.8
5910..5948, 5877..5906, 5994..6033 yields -0.22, 10.4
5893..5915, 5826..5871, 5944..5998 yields 0.44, 14.3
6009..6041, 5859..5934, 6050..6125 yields -0.06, 14.6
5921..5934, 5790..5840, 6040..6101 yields 0.32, 16.7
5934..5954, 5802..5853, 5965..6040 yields 0.14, 15.3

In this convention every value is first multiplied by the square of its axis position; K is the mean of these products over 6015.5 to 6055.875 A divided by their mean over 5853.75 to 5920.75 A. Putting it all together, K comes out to 1.54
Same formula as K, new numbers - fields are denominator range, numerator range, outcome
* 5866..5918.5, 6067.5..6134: 1.76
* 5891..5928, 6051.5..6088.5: 1.69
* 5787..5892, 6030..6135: 1.22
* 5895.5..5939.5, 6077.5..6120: 1.55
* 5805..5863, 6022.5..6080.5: 1.12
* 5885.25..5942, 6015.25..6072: 1.57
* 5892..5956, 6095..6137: 1.49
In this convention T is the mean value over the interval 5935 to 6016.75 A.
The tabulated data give 14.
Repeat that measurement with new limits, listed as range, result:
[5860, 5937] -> 10.9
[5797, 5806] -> 18.7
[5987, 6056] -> 15.4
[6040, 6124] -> 16.4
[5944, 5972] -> 13.4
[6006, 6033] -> 15.4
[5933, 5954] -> 13.4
